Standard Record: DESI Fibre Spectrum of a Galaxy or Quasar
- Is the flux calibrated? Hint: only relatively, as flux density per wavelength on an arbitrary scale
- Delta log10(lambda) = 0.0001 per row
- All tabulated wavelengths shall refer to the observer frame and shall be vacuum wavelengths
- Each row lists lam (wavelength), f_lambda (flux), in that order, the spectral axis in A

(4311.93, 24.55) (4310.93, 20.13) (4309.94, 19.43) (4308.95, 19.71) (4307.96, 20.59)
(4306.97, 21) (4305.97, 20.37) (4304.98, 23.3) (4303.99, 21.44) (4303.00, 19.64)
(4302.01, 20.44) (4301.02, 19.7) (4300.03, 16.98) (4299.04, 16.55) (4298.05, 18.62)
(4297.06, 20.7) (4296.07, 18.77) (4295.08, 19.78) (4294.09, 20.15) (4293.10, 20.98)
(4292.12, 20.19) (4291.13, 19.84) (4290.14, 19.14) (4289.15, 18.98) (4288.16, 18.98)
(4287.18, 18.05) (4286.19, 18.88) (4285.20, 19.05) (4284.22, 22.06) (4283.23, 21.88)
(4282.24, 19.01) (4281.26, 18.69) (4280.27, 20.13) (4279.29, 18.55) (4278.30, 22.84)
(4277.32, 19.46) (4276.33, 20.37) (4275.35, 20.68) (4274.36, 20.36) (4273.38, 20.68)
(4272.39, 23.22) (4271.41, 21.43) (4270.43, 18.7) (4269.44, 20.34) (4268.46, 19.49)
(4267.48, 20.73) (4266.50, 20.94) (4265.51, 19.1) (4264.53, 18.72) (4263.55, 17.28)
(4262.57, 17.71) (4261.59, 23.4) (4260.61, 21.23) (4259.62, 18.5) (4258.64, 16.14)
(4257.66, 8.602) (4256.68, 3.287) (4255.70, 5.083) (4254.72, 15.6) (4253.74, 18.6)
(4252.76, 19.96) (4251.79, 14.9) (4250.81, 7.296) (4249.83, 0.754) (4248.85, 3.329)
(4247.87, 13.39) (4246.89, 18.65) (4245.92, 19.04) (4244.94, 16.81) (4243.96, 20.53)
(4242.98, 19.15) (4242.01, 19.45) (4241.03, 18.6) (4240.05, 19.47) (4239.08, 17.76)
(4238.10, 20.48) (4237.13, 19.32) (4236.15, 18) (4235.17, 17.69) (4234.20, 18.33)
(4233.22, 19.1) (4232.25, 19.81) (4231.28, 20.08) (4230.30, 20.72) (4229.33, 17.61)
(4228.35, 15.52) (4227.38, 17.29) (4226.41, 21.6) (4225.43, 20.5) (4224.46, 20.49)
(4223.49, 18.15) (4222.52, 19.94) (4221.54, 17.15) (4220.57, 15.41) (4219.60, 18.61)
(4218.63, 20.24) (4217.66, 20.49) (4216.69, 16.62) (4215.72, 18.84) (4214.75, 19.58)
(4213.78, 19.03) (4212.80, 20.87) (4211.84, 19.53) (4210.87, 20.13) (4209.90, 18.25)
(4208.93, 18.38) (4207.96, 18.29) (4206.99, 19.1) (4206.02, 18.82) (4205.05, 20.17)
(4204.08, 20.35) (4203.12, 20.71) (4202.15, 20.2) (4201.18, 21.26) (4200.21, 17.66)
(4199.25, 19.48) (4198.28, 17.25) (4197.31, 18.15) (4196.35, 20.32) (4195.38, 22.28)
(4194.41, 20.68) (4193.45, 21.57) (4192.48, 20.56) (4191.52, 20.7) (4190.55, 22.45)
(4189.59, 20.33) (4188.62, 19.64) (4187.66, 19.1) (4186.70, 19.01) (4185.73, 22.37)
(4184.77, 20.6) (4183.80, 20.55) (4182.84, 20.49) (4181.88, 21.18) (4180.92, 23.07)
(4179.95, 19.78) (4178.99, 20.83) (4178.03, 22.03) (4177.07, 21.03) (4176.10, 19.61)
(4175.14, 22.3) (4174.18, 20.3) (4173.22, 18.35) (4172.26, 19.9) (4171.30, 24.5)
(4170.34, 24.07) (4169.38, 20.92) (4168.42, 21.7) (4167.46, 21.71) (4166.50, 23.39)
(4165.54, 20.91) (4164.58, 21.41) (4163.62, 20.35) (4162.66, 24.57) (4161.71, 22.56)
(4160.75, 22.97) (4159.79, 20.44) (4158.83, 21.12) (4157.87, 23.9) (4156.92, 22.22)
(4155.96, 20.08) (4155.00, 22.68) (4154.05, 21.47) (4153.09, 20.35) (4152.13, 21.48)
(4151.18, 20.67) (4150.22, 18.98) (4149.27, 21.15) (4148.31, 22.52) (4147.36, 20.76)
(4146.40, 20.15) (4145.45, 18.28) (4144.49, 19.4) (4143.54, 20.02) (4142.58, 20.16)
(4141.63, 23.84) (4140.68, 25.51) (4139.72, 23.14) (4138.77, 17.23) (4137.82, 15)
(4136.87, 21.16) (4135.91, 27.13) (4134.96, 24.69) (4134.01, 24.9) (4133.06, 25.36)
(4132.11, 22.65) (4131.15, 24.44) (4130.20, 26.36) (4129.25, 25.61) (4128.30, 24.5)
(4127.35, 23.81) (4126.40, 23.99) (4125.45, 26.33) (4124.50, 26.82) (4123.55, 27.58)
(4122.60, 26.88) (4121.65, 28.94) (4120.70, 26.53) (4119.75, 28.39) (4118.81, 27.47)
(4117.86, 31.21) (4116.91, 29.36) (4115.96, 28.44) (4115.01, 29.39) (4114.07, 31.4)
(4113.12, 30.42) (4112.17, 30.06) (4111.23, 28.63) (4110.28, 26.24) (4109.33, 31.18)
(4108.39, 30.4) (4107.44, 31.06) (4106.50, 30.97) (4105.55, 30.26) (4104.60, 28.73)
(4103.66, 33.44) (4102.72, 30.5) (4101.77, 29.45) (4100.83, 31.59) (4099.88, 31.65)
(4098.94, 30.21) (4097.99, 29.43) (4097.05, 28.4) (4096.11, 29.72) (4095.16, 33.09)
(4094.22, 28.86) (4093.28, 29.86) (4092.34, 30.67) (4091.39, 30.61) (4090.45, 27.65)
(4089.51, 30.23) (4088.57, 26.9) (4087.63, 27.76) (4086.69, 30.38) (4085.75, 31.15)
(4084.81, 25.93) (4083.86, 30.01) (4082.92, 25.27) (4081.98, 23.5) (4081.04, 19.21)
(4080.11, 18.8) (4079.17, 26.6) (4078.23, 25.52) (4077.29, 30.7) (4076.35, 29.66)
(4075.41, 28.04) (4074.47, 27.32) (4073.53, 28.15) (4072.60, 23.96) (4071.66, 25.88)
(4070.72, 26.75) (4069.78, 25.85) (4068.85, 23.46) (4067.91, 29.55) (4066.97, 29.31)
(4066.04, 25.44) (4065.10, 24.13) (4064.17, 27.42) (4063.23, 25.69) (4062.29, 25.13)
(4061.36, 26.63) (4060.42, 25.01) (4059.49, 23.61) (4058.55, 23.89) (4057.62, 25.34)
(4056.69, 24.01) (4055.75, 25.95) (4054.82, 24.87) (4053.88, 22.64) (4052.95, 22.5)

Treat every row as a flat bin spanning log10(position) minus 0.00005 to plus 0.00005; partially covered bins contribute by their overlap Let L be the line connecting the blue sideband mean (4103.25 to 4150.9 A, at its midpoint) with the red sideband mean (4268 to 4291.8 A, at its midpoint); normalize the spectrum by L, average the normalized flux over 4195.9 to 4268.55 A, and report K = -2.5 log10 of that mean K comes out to 0.222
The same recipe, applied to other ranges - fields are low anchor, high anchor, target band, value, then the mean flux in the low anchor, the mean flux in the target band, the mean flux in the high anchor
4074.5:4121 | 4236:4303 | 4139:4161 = 0.20 mag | 28.9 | 21.3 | 18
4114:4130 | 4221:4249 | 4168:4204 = 0.08 mag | 27.3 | 20.7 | 18.4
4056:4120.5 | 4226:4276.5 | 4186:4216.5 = 0.05 mag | 28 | 19.7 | 17.4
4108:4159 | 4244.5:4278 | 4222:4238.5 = -0.03 mag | 24.5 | 19.1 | 16.6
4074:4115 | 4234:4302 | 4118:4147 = 0.11 mag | 28.9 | 23.9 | 18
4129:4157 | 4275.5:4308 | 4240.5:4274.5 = 0.22 mag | 21.9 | 16.6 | 19.9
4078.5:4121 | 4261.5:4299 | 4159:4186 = 0.18 mag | 28.9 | 21.5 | 19.9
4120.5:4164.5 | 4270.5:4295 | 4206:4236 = 0.13 mag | 22.8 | 18.9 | 20.1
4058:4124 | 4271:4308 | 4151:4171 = 0.15 mag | 28.1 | 21.9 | 20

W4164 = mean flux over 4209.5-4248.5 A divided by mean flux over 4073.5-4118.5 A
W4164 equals 0.6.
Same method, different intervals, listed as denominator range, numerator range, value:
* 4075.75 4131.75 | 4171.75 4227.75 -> 0.70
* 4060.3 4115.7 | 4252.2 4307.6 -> 0.67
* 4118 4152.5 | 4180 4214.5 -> 0.85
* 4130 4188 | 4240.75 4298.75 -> 0.83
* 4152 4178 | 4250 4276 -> 0.79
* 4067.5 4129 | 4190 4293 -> 0.66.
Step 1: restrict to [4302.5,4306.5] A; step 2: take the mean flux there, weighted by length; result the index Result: 21.2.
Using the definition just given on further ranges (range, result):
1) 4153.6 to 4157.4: 21.7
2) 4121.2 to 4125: 27.5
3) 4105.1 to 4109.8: 30.8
